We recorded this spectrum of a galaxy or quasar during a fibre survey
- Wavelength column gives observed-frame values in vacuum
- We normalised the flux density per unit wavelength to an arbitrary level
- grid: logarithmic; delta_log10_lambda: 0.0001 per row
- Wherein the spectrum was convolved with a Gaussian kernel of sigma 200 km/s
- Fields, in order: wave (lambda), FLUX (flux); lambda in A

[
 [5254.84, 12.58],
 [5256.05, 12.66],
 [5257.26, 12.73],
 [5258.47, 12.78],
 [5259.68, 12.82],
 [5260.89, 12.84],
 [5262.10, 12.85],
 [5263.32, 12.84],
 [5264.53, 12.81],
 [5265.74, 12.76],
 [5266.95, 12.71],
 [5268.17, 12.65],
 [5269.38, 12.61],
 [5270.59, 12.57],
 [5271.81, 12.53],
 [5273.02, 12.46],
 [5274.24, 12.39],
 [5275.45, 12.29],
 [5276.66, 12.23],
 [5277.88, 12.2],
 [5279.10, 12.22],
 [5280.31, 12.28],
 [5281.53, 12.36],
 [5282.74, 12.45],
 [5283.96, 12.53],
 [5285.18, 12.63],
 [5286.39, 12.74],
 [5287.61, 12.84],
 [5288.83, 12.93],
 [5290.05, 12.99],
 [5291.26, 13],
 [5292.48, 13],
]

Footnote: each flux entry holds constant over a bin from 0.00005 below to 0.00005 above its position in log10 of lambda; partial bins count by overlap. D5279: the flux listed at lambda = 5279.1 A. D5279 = 12.22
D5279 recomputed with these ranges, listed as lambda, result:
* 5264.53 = 12.81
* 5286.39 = 12.74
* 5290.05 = 12.99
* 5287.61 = 12.84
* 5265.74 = 12.76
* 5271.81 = 12.53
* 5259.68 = 12.82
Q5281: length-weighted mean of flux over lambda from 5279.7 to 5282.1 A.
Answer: 12.3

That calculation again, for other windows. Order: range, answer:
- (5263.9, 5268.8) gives 12.7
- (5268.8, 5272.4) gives 12.6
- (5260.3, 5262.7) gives 12.9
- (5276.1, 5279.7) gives 12.2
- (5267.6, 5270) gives 12.7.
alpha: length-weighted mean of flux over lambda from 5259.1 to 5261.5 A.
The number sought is 12.8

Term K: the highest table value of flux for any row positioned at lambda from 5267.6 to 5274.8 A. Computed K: 12.65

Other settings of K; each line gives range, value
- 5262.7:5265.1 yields 12.84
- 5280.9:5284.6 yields 12.53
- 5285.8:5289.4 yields 12.93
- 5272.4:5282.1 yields 12.46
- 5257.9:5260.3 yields 12.82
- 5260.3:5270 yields 12.85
